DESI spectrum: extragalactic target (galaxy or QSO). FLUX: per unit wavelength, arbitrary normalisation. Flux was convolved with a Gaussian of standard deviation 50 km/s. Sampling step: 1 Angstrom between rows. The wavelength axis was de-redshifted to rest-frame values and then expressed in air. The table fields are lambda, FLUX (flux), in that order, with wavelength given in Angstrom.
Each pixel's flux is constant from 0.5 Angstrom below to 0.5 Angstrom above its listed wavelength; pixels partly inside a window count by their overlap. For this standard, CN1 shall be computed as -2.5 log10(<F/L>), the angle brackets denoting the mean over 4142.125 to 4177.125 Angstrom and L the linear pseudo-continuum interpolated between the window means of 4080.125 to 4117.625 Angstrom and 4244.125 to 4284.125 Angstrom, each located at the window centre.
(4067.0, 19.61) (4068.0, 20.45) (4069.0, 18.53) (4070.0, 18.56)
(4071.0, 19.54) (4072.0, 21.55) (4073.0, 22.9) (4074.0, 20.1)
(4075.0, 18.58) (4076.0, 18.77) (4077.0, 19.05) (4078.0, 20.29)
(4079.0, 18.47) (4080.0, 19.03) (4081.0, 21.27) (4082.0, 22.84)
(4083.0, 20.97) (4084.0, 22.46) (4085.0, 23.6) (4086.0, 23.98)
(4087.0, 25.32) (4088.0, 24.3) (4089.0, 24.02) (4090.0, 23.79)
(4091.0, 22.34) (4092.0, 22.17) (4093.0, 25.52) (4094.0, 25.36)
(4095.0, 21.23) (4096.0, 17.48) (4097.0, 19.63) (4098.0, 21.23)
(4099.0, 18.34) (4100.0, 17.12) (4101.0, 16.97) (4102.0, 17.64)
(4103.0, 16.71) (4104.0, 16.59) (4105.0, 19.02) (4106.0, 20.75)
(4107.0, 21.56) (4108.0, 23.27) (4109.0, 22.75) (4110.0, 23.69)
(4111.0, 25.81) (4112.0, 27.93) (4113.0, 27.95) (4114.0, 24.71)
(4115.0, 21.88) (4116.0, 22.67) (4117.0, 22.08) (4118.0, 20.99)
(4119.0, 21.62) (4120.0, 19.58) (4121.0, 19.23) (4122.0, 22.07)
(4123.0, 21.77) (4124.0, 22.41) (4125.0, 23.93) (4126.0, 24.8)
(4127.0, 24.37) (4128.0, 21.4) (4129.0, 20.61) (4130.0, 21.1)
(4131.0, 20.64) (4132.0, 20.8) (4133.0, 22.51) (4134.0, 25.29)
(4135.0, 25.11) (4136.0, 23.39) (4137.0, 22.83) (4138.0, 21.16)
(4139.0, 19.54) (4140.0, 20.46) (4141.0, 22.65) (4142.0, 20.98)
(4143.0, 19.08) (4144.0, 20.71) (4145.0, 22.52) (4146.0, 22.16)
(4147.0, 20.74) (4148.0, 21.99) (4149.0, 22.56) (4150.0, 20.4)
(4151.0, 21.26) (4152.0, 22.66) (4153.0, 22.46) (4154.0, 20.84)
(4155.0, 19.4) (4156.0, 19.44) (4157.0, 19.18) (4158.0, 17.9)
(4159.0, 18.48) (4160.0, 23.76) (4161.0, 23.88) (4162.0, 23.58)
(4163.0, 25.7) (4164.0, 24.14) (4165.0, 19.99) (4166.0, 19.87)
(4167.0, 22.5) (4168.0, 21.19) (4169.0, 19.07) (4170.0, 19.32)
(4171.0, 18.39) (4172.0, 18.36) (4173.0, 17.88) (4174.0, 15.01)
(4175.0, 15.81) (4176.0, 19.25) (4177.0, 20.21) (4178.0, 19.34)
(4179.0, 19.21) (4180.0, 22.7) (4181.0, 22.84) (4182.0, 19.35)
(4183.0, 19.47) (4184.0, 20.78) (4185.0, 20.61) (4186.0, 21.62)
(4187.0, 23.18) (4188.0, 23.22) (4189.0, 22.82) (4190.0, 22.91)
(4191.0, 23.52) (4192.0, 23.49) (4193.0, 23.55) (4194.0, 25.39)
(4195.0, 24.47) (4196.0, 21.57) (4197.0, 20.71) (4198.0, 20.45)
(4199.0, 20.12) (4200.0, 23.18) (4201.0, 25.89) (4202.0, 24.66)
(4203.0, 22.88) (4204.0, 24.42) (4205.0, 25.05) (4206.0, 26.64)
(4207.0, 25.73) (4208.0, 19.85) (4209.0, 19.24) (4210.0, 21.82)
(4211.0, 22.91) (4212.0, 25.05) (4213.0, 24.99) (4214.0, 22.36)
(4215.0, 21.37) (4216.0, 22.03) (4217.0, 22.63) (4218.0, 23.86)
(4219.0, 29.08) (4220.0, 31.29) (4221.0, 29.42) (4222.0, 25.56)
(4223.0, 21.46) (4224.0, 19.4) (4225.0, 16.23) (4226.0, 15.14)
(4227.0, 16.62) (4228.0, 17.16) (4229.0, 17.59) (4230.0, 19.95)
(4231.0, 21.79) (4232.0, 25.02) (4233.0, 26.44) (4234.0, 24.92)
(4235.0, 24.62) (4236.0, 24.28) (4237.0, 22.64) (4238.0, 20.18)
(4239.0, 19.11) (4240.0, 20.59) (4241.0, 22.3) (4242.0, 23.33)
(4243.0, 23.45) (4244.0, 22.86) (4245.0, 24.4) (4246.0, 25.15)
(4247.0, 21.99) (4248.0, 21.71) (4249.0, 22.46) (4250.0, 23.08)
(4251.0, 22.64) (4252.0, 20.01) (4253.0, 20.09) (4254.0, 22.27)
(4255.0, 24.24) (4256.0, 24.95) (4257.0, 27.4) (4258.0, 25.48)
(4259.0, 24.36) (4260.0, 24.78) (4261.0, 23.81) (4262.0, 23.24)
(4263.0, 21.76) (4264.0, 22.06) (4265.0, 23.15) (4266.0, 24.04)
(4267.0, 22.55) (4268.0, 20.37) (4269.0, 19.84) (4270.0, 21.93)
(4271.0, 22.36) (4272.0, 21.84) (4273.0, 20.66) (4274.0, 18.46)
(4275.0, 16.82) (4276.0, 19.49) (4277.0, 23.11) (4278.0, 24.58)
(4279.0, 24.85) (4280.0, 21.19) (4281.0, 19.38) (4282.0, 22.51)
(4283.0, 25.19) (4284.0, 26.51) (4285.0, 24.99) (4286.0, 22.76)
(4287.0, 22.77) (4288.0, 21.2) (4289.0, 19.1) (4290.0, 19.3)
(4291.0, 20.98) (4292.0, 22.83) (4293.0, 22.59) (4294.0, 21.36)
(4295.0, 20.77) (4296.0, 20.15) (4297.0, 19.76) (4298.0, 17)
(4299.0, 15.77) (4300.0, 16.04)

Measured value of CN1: 0.08 mag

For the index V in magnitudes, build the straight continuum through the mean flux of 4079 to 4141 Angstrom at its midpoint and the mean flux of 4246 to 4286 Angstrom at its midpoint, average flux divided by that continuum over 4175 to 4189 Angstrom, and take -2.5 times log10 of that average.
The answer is 0.07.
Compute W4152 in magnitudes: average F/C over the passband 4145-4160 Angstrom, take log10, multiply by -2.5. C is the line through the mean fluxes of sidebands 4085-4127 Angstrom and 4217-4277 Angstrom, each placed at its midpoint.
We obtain 0.07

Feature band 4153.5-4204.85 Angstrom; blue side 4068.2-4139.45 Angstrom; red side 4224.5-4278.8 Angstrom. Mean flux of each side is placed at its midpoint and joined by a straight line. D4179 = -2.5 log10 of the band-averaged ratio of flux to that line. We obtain 0.03 mag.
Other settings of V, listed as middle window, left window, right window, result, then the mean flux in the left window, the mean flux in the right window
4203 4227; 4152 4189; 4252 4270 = -0.07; 20.6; 23.1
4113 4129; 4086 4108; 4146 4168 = -0.06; 20.9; 21.5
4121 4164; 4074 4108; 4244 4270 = -0.02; 20.8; 23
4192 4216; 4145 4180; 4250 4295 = -0.09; 20.5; 22.3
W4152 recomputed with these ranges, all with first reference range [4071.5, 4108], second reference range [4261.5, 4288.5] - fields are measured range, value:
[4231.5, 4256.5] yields -0.048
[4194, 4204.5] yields -0.065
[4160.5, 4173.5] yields 0.017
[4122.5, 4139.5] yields -0.064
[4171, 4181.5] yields 0.131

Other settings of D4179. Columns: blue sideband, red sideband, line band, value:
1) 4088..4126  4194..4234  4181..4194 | 0.014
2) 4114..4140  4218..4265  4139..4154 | 0.041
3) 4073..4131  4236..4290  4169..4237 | 0.006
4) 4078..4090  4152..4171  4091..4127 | 0.014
